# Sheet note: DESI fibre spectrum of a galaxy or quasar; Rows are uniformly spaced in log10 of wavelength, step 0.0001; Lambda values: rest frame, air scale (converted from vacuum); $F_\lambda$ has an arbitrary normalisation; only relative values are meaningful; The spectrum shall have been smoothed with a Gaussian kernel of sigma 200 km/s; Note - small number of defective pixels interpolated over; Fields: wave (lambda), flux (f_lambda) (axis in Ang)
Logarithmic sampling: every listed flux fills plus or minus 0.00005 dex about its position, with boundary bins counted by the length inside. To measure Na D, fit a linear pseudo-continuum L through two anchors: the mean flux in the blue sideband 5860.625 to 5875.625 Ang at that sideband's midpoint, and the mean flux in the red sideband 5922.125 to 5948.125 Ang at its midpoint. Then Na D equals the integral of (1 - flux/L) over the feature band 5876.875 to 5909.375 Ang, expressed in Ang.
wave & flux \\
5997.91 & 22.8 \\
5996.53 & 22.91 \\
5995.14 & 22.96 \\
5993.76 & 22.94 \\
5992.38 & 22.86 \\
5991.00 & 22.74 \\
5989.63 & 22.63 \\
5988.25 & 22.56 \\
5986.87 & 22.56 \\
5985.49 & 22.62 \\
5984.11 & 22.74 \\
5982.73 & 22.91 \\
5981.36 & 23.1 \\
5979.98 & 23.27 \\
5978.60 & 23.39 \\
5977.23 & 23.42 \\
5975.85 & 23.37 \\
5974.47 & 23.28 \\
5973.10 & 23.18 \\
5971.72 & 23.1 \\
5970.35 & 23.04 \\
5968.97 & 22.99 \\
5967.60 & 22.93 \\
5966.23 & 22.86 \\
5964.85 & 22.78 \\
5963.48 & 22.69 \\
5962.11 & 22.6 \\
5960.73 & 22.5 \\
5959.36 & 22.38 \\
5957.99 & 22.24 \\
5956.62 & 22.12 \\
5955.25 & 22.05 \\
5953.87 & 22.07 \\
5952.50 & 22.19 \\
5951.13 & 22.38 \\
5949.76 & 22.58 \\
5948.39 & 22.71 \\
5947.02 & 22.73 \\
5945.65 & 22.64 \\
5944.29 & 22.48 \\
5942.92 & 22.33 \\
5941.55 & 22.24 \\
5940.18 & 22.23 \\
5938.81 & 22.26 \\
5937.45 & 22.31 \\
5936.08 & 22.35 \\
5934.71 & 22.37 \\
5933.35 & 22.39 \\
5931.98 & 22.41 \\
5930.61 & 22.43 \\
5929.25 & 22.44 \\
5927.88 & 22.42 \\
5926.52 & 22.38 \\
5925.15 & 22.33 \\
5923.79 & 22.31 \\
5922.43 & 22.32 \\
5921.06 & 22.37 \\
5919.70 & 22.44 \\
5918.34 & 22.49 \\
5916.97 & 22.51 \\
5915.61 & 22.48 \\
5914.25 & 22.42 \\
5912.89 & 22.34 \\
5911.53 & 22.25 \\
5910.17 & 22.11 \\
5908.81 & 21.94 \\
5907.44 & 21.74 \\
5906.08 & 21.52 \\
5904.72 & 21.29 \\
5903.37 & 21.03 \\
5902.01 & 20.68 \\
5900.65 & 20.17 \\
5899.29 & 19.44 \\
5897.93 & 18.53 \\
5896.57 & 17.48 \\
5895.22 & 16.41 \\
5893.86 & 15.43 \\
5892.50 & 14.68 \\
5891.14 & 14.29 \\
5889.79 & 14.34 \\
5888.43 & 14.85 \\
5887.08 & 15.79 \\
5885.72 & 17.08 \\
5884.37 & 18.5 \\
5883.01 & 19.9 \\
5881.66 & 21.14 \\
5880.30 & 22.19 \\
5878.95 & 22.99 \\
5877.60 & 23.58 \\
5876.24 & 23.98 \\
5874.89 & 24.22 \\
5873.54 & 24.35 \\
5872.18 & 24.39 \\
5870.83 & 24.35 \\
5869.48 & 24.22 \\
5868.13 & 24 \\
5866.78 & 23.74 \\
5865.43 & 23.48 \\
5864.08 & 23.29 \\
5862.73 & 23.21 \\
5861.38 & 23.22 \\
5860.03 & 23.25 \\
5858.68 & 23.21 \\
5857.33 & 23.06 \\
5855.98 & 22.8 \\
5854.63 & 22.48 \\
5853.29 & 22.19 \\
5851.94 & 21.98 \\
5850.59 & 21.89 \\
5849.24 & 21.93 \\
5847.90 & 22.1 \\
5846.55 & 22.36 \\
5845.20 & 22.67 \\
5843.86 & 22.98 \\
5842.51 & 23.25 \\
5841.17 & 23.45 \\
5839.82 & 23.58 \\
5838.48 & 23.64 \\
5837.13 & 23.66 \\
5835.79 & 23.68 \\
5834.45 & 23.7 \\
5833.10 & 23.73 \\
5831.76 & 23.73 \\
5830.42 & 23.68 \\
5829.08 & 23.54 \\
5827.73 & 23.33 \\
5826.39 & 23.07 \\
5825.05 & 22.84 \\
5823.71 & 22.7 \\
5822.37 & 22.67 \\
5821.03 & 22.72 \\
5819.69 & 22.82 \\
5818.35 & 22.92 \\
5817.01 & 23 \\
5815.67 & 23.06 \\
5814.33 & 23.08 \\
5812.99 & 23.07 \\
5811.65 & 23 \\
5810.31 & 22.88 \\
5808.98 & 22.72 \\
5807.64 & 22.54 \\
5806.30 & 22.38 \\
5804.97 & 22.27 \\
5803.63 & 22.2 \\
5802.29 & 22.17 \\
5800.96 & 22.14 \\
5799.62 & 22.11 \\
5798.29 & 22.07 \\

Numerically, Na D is 6.1 Ang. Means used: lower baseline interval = 23.9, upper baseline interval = 22.4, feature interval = 19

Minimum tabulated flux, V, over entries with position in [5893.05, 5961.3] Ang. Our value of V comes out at 15.43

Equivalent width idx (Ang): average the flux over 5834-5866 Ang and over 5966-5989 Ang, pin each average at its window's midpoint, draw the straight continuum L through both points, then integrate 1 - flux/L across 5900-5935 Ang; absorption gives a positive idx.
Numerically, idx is 1.4 Ang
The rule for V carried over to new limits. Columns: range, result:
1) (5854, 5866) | 22.48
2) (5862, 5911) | 14.29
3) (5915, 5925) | 22.31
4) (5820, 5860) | 21.89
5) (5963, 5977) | 22.69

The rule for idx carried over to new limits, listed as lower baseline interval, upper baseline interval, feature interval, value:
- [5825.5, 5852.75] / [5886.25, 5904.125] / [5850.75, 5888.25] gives -4.6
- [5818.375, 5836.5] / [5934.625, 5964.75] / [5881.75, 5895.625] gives 3.9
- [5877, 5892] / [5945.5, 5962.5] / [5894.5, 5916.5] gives -1.1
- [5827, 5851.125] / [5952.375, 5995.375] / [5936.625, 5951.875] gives 0.3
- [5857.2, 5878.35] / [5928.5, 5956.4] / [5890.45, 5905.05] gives 3.2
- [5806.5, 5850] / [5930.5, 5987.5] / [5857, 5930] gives 5.2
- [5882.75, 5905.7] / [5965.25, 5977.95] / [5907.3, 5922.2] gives -2.5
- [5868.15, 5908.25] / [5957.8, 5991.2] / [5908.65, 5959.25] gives -1.9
